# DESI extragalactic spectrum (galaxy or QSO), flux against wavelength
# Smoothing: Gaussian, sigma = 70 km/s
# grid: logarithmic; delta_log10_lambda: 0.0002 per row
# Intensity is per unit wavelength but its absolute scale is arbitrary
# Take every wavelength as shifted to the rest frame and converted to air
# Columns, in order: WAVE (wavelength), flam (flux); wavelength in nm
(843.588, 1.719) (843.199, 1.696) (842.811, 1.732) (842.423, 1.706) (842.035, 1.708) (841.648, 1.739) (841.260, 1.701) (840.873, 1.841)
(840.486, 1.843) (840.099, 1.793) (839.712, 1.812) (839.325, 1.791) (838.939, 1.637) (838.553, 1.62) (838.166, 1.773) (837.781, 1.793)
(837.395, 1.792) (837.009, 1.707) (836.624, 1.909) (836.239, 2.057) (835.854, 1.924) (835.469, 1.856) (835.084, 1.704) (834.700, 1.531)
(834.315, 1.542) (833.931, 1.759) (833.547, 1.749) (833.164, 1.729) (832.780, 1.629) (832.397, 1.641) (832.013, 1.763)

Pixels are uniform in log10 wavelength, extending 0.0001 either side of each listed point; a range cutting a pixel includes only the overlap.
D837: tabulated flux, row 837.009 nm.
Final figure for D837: 1.707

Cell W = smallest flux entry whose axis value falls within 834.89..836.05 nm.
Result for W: 1.704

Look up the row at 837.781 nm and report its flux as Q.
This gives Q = 1.793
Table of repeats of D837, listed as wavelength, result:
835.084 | 1.704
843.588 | 1.719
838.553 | 1.62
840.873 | 1.841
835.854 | 1.924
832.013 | 1.763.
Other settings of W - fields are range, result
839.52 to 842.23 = 1.701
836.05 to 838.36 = 1.707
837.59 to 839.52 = 1.62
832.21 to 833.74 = 1.629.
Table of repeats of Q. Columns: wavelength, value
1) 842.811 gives 1.732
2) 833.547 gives 1.749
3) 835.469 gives 1.856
